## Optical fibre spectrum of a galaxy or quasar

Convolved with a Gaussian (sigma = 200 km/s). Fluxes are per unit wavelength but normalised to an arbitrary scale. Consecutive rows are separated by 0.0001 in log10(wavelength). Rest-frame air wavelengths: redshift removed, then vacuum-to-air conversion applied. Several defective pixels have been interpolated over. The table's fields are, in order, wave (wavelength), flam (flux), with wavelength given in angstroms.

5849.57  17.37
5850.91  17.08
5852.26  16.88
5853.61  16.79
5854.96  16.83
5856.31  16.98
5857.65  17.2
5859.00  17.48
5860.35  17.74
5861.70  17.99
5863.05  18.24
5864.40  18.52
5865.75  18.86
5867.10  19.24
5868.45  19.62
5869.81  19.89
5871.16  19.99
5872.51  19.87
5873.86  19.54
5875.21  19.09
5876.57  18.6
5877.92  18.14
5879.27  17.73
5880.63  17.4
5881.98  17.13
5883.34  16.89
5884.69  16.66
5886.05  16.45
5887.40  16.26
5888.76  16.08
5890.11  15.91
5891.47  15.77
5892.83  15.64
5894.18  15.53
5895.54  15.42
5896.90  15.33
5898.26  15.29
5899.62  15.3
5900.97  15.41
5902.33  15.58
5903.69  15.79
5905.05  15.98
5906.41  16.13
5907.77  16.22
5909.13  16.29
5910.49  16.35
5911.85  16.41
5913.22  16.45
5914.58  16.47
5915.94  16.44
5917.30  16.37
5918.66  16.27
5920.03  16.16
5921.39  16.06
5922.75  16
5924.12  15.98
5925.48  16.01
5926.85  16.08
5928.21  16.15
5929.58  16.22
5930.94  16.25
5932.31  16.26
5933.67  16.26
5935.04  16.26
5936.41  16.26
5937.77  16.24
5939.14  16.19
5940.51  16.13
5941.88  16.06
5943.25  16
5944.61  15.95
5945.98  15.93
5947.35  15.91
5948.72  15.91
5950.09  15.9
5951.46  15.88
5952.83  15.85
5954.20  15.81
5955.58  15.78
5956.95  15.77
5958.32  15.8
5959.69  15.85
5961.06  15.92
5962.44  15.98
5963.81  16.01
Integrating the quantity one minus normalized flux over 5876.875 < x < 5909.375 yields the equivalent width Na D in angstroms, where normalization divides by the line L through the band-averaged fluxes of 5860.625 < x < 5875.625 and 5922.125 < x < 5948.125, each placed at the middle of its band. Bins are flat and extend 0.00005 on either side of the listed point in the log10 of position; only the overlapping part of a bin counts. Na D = 3.3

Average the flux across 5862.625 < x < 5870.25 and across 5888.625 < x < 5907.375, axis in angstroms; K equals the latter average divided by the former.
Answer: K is 0.82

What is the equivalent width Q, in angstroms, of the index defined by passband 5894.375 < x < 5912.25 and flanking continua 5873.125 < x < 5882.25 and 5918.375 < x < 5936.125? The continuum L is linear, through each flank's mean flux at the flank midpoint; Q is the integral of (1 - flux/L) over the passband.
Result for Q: 1.44 angstroms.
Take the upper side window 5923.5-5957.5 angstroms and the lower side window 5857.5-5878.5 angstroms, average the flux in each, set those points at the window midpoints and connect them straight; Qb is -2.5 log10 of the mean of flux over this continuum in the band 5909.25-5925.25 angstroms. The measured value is 0.043 mag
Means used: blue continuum 18.8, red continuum 16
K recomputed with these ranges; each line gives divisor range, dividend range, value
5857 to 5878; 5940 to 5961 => 0.85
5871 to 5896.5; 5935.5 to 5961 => 0.93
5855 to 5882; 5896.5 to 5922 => 0.87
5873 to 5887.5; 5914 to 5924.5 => 0.92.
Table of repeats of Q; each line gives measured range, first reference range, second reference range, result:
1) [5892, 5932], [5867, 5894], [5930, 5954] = 2.1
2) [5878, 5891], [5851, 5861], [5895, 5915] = -0.3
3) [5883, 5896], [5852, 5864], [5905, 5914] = 0.5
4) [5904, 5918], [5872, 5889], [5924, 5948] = 0.4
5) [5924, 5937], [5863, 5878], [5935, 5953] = 0.3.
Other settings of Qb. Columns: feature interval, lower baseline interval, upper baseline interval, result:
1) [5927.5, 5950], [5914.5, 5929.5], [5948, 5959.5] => -0.01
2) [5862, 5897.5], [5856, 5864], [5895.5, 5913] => -0.05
